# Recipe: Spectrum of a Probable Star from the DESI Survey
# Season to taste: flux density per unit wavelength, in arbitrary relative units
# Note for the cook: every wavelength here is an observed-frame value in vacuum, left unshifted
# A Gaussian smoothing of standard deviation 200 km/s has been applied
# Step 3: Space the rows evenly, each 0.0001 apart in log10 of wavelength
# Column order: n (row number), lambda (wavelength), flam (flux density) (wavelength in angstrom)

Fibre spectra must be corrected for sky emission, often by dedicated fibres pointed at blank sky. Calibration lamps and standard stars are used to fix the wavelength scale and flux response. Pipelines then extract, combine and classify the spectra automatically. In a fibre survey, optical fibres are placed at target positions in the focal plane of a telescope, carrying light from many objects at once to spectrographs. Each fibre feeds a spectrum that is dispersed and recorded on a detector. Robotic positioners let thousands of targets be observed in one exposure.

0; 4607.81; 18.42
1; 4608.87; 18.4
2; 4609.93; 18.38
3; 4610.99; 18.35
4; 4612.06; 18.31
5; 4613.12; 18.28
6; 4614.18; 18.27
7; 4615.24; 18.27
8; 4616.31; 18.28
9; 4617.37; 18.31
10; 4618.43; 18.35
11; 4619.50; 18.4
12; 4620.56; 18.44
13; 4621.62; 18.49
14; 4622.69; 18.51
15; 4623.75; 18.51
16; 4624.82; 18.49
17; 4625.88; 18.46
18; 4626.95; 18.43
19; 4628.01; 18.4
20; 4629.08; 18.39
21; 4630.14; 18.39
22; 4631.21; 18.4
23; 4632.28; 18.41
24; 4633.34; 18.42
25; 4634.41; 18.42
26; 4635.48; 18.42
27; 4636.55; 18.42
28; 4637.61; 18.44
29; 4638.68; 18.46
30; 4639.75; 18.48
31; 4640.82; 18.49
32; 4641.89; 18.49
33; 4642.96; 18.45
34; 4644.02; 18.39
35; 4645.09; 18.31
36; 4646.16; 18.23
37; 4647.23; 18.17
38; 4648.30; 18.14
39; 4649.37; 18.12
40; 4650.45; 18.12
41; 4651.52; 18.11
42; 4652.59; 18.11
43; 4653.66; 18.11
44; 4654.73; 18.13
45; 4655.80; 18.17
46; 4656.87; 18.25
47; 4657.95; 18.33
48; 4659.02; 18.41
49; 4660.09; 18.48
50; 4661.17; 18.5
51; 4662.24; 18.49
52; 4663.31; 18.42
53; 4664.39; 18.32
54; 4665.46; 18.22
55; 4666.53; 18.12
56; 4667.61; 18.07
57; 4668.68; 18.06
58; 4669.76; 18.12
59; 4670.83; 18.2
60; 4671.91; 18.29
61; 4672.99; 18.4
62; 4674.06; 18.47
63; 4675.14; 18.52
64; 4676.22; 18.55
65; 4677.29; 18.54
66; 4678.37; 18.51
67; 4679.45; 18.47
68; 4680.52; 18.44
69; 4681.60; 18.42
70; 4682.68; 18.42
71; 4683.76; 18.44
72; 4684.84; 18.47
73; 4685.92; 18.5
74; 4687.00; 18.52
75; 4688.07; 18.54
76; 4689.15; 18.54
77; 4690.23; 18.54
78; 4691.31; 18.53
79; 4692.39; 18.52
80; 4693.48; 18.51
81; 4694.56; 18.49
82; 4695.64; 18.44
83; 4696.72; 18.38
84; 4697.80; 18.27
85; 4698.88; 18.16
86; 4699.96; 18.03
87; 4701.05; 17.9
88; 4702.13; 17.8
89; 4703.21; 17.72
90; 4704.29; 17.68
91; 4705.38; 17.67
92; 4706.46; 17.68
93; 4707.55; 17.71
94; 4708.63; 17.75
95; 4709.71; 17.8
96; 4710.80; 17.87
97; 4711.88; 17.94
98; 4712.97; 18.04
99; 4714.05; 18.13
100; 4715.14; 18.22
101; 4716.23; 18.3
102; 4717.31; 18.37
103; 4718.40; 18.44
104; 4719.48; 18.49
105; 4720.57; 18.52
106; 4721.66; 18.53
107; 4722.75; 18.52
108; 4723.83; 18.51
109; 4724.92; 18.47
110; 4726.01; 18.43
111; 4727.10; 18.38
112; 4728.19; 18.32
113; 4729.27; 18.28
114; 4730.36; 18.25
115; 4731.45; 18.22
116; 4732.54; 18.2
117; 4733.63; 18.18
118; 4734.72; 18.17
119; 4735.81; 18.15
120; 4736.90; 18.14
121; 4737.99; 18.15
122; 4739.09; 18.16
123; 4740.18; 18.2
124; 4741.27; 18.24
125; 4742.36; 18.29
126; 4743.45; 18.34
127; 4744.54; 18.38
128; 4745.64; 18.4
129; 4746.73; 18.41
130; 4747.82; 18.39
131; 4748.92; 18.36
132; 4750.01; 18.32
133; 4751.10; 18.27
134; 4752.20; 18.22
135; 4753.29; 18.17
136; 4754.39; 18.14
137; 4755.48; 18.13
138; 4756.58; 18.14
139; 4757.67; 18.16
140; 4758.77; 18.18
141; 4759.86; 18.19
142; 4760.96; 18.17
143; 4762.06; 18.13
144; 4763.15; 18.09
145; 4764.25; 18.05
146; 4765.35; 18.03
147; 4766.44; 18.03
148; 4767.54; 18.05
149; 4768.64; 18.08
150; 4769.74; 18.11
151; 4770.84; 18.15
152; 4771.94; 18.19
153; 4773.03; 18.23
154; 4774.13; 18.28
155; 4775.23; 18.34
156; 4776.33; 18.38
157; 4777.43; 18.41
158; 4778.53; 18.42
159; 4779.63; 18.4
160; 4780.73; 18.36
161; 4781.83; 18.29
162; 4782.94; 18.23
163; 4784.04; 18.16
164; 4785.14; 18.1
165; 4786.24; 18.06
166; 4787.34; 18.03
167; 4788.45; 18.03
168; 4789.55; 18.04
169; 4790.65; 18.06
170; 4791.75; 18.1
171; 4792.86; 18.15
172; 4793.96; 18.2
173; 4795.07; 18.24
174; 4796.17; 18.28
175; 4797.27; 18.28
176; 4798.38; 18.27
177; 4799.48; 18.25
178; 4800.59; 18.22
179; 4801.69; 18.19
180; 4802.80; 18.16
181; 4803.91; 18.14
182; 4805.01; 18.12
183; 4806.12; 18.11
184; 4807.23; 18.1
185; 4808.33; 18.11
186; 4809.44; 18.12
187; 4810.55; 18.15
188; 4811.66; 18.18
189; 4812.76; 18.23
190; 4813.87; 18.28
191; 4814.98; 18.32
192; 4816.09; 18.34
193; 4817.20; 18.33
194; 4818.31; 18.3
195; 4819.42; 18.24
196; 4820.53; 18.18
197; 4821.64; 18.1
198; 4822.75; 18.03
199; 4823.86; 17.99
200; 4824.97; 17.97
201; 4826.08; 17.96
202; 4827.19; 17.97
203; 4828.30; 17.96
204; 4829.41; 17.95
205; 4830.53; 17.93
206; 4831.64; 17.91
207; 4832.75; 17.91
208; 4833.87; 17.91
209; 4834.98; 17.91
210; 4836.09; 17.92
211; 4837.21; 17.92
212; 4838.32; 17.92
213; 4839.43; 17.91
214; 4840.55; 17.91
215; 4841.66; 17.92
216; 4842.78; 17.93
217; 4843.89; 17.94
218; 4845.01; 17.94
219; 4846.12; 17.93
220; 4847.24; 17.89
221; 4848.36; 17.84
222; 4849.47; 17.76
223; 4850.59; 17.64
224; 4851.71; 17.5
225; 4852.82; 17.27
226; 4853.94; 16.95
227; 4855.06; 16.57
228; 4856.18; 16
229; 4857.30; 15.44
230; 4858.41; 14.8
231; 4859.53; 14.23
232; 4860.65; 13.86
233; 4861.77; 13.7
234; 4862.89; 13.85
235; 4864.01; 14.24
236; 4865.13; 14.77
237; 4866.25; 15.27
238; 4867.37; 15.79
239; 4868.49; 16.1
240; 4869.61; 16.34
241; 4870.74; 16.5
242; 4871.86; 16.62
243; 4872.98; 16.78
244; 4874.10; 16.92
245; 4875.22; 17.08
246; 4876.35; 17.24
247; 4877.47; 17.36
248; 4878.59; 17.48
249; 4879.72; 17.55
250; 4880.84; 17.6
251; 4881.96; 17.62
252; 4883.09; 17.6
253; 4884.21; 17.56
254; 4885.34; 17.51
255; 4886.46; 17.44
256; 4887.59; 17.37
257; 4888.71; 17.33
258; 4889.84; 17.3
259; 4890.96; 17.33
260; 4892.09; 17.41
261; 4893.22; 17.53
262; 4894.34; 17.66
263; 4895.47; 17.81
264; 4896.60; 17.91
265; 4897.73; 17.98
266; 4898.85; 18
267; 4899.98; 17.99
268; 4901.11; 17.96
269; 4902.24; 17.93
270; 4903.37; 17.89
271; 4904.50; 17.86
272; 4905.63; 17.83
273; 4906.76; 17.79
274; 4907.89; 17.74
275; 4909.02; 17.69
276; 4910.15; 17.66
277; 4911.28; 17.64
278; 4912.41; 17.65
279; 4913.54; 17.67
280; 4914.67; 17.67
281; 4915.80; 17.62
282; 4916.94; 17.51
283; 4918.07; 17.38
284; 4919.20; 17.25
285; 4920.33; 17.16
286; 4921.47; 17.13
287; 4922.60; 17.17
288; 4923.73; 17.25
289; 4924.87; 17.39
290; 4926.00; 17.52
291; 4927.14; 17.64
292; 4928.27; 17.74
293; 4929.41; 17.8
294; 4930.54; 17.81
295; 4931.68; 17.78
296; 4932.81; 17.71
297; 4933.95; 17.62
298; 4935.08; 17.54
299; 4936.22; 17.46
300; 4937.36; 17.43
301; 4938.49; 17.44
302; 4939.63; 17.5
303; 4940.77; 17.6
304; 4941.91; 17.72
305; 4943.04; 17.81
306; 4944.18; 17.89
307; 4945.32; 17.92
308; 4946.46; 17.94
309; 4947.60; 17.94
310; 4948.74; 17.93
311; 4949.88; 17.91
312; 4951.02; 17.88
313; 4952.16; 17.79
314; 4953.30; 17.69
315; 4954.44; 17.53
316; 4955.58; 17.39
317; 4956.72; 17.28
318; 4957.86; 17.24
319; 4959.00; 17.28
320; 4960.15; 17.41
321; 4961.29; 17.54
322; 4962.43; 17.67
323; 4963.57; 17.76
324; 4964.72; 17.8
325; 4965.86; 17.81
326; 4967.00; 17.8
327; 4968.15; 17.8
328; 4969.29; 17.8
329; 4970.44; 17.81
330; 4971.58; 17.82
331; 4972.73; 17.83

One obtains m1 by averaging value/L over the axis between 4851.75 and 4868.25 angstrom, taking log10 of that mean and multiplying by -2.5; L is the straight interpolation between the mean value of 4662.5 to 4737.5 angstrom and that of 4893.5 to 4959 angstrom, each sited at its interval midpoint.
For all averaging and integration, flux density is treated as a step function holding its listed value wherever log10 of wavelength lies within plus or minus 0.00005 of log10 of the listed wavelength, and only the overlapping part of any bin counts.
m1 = 0.17 mag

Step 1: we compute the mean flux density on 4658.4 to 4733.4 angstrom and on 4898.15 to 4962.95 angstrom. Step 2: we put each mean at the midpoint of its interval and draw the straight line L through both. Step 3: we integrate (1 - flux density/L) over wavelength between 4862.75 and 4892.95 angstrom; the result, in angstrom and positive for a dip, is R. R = 1.7 angstrom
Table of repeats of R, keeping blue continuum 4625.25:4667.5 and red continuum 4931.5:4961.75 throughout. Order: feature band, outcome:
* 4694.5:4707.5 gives 0.2 angstrom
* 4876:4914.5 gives 0.2 angstrom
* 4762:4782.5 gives -0.2 angstrom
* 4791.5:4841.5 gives -0.5 angstrom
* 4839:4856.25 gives 0.3 angstrom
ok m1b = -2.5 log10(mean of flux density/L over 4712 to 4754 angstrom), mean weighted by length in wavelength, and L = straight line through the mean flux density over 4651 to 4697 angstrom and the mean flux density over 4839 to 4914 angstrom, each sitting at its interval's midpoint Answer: -0.02 mag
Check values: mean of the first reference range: 18.4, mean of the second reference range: 17.1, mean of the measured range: 18.3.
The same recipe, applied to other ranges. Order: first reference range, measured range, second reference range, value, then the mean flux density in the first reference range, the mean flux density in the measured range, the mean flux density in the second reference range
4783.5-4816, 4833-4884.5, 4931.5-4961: 0.072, 18.2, 16.8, 17.6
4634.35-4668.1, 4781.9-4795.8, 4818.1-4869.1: -0.043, 18.3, 18.1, 17.1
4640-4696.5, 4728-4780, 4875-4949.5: -0.008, 18.4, 18.2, 17.6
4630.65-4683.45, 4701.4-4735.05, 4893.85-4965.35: 0.002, 18.3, 18.2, 17.7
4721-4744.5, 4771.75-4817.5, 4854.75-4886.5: -0.053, 18.3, 18.2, 16.2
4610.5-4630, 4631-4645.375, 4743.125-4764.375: -0.004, 18.4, 18.4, 18.2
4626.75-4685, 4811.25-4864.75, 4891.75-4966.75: 0.034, 18.3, 17.3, 17.7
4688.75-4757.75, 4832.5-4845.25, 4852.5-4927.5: -0.034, 18.2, 17.9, 17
